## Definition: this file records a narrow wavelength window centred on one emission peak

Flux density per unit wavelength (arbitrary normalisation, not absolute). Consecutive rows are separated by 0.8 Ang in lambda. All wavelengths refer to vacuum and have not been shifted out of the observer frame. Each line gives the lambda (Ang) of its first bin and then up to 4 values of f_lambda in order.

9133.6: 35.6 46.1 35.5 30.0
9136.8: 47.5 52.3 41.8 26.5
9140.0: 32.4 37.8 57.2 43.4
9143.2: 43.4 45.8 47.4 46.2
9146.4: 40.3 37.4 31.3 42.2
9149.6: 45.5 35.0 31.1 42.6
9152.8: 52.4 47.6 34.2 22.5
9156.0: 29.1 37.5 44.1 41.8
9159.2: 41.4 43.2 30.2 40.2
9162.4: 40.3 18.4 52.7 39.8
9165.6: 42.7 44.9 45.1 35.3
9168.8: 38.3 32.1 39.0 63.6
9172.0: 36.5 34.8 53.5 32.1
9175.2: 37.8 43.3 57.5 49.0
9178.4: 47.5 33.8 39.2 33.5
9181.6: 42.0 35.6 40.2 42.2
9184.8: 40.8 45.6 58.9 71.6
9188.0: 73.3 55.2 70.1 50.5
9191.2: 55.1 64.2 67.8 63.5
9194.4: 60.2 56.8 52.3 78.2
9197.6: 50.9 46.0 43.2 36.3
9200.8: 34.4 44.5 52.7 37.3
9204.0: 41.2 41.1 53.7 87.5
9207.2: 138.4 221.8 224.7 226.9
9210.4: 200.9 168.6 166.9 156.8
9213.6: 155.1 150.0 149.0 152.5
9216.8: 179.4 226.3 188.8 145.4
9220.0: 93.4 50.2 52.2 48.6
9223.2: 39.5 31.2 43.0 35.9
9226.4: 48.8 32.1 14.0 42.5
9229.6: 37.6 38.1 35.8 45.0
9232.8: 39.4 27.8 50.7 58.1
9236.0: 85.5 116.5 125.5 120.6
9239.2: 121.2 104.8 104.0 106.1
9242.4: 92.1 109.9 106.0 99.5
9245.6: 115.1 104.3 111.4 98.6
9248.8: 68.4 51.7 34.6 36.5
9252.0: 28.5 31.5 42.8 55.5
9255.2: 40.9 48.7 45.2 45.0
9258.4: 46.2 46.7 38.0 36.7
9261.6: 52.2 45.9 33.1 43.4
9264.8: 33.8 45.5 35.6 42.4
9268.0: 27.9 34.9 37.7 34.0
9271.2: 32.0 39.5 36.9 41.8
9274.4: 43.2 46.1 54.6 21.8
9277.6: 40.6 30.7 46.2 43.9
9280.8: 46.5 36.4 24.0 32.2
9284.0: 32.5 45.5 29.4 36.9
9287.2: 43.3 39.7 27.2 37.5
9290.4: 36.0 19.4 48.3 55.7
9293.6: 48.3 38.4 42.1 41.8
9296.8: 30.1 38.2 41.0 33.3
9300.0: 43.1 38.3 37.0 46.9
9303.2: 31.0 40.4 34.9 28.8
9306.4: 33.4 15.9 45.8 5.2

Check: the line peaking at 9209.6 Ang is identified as H-alpha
